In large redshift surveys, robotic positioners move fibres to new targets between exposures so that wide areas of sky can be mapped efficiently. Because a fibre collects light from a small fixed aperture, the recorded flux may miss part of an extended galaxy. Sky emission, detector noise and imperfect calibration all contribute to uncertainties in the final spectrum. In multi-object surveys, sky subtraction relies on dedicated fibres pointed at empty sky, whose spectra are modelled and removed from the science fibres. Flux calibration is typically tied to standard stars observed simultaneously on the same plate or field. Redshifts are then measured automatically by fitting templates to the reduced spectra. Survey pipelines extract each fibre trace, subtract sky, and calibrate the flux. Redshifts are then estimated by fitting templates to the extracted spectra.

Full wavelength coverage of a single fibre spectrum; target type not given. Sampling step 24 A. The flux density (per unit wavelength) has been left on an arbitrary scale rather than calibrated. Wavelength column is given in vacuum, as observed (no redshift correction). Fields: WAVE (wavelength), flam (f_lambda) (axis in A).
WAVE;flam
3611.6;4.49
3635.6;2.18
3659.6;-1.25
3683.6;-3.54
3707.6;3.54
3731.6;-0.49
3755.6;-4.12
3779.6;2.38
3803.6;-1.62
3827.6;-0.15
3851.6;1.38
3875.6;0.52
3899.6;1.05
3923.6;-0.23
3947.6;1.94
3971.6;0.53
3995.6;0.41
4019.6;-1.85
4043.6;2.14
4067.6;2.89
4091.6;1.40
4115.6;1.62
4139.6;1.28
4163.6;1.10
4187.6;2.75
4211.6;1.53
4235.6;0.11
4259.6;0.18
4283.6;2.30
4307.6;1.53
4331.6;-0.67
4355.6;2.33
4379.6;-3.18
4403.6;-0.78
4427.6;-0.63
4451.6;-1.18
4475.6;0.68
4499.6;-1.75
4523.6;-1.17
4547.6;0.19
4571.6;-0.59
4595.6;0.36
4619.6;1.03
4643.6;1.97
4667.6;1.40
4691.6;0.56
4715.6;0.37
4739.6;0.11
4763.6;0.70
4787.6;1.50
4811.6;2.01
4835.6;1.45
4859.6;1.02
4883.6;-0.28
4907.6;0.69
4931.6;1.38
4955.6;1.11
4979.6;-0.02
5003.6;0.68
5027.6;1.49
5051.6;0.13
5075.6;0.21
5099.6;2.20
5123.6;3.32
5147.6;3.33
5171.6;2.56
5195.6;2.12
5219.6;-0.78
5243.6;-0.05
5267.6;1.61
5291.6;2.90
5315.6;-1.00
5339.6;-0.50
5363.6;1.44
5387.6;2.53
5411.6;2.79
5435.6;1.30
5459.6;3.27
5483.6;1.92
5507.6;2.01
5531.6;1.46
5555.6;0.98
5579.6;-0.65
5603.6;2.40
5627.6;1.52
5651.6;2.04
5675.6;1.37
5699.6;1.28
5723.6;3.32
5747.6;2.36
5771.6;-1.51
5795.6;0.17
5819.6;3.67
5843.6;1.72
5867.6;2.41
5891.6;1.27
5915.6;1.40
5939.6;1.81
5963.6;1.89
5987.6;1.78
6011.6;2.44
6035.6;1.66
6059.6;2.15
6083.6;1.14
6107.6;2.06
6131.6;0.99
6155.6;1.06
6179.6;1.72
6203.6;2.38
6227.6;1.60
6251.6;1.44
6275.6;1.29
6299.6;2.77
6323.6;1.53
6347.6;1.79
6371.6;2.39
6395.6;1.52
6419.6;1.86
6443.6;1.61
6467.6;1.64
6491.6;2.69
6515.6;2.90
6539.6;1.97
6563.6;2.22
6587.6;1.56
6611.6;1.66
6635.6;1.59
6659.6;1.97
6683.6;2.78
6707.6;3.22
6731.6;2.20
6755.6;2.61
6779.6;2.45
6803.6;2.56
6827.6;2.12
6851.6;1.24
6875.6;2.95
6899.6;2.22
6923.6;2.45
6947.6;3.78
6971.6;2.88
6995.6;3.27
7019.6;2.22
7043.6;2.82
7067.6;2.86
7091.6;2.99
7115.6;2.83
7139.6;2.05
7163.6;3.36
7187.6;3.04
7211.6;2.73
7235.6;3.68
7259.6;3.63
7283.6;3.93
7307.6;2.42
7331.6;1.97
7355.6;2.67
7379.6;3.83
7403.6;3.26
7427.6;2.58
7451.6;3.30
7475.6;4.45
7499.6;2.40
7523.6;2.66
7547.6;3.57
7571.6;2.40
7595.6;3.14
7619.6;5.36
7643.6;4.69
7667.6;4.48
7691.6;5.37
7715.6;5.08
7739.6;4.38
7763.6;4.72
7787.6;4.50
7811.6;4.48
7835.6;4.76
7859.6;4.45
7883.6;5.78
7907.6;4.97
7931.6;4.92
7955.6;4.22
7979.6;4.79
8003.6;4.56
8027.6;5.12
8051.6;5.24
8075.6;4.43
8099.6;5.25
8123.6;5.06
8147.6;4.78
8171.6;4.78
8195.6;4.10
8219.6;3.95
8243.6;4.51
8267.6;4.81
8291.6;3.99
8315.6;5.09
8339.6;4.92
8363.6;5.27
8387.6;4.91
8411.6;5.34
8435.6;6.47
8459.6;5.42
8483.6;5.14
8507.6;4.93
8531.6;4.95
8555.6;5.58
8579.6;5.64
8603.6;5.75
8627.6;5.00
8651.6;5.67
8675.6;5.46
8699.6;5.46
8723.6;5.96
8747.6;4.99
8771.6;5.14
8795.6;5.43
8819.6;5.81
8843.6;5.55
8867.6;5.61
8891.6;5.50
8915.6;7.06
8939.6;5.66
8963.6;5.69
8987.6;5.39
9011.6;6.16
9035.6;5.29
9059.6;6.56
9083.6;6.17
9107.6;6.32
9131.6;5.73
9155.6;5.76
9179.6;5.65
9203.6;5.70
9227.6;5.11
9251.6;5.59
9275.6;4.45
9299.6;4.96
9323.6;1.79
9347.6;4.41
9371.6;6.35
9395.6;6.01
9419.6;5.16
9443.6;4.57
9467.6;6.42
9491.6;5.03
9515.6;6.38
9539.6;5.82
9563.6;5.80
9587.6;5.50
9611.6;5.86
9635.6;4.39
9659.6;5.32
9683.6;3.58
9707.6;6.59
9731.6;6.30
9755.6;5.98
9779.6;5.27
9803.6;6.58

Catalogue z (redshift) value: 0.91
